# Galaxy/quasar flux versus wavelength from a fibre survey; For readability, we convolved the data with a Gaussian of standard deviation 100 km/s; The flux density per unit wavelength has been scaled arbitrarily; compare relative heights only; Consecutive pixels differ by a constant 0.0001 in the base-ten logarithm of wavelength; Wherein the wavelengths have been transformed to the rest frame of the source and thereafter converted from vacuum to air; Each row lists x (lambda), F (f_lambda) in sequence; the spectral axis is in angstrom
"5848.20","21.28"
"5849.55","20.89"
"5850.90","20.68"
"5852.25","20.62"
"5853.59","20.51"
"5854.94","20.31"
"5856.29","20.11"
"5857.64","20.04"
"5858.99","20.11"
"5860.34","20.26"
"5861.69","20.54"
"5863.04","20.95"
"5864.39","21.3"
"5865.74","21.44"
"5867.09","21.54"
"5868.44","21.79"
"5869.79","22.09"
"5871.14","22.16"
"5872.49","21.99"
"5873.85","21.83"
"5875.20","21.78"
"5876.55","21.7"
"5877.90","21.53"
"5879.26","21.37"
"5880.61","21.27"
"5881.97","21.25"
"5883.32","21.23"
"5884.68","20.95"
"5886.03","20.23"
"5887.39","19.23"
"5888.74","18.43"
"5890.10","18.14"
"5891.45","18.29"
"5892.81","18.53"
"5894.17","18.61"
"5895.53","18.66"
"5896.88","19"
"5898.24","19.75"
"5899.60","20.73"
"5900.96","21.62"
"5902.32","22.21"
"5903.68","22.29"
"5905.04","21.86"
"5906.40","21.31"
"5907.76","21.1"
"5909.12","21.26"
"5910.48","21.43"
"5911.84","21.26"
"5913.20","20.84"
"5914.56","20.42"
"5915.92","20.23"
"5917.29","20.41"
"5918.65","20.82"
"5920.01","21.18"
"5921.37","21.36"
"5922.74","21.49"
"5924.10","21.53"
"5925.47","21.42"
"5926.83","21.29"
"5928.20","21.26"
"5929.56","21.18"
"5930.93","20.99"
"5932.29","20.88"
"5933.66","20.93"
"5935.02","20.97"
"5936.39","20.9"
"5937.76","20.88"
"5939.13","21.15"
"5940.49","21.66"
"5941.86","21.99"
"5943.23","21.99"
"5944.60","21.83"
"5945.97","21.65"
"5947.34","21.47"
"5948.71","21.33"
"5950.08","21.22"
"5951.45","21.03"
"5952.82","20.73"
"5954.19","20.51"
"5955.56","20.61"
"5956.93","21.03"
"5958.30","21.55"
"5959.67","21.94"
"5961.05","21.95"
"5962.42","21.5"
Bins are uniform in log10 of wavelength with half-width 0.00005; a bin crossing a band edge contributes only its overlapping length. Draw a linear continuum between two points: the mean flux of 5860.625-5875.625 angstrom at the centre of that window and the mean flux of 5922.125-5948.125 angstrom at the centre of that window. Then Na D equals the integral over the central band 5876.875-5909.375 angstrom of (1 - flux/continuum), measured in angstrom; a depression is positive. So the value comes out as 1.7 angstrom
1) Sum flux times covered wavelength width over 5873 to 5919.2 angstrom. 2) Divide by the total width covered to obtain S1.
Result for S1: 20.6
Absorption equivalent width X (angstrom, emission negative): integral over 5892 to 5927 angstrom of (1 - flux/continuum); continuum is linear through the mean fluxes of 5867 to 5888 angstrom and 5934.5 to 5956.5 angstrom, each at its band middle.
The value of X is 0.9 angstrom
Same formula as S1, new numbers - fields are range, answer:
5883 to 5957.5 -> 20.8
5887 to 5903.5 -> 19.5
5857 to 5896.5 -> 20.6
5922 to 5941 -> 21.2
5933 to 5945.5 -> 21.4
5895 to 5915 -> 20.9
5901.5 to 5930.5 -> 21.2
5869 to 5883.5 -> 21.7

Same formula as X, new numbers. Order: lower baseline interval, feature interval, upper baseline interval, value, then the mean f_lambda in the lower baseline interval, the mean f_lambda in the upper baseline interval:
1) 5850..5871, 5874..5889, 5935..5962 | 0.04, 20.9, 21.3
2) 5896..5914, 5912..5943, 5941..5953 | 0.31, 21.1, 21.5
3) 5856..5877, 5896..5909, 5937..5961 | 0.13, 21.2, 21.3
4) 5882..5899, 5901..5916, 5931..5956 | -1.04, 19.3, 21.2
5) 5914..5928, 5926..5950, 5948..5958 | -0.37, 21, 21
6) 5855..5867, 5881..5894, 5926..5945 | 0.79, 20.6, 21.3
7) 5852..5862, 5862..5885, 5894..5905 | -1.30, 20.3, 20.5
